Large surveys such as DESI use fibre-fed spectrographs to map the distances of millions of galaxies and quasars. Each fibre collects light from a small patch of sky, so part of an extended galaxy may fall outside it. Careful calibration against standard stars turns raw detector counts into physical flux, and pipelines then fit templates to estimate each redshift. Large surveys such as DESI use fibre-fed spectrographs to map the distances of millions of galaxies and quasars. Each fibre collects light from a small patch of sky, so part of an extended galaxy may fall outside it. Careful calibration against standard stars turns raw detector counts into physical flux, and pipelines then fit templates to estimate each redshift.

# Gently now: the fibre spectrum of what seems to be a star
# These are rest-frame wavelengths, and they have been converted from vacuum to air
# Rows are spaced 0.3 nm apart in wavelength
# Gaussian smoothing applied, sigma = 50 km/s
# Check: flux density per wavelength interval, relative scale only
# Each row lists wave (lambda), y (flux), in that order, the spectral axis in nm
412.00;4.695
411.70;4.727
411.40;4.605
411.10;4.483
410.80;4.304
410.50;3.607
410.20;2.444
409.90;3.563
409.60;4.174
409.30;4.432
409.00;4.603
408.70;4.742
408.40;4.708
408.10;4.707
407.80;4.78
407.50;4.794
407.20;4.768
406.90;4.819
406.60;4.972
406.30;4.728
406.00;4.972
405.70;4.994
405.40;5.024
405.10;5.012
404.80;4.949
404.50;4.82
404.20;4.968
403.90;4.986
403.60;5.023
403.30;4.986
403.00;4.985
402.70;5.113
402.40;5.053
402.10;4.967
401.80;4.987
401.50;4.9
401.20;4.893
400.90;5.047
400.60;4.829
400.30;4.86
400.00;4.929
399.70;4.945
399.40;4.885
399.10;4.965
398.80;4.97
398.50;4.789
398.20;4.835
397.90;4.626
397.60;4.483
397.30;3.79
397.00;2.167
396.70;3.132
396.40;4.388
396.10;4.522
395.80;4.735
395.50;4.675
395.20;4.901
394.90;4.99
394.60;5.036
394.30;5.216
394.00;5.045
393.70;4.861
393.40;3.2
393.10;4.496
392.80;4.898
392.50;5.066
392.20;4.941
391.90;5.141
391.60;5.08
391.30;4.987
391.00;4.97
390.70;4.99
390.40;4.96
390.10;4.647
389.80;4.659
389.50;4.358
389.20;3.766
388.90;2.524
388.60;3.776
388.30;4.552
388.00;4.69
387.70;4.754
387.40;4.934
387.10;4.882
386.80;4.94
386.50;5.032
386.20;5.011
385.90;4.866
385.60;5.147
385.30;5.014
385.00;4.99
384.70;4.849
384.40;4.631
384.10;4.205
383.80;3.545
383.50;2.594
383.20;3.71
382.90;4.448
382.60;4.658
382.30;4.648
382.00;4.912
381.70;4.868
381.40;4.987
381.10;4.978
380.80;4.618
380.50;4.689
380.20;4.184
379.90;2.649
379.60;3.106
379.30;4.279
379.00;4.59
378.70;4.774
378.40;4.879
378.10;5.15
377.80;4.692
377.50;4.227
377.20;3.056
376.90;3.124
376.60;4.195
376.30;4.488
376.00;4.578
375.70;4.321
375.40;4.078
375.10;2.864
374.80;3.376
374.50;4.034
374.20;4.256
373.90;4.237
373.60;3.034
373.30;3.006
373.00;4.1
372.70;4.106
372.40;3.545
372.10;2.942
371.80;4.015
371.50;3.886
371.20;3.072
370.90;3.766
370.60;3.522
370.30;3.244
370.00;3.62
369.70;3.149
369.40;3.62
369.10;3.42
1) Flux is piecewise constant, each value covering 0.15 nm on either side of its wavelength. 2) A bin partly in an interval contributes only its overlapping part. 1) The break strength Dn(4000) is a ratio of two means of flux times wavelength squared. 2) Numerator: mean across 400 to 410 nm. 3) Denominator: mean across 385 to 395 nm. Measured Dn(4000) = 1.1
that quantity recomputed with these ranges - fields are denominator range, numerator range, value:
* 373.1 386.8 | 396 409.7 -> 1.24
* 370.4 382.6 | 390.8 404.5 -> 1.30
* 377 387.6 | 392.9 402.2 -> 1.12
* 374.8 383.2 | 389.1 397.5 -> 1.15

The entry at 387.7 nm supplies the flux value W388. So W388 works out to 4.754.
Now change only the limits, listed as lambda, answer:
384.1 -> 4.205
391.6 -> 5.08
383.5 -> 2.594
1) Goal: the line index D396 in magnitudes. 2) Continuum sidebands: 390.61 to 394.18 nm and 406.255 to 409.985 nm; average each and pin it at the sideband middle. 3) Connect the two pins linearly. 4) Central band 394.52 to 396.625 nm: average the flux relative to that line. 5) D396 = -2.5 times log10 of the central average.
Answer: 0.02 mag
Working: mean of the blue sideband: 4.81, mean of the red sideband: 4.61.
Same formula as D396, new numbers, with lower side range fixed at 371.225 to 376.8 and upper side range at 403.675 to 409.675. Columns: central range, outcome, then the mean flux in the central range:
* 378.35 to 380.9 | -0.048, 4.16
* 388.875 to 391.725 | -0.064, 4.58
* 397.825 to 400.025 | -0.069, 4.87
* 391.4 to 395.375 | -0.102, 4.84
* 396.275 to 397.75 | 0.252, 3.58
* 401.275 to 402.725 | -0.073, 4.99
